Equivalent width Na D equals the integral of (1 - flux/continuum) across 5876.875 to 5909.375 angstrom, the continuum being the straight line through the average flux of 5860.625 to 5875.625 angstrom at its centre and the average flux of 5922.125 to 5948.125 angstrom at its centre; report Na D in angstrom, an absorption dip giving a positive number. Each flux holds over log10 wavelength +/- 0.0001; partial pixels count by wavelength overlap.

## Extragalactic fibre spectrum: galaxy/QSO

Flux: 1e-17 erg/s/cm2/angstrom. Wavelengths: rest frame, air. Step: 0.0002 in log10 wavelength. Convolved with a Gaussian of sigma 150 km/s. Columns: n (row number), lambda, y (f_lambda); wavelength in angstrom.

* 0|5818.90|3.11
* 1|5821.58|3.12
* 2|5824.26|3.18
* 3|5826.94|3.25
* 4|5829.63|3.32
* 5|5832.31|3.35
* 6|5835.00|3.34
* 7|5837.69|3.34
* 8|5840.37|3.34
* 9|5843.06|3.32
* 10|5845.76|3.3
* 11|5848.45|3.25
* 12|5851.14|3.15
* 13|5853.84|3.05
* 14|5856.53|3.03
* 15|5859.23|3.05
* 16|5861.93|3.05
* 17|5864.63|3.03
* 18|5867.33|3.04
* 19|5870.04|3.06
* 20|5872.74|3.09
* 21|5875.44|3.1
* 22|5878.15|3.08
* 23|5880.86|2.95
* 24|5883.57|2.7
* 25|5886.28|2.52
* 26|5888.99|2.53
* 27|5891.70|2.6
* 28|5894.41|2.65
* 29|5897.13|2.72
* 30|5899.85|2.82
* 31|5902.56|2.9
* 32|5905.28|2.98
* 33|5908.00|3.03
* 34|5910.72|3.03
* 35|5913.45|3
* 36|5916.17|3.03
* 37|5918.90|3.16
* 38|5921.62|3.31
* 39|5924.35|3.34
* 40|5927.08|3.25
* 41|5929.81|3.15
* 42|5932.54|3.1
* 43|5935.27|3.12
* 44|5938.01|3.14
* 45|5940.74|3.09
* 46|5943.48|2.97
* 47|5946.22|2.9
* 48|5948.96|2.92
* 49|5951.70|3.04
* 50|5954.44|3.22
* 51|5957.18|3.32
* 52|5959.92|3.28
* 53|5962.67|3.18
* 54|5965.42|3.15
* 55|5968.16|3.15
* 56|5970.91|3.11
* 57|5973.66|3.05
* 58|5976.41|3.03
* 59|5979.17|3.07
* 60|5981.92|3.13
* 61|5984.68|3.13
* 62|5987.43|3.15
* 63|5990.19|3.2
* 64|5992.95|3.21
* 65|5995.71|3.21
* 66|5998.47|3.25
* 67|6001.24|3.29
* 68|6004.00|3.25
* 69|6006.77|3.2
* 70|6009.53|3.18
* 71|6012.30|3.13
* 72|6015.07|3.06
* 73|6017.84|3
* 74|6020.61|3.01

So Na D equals 3.1 angstrom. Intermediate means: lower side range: 3.06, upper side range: 3.12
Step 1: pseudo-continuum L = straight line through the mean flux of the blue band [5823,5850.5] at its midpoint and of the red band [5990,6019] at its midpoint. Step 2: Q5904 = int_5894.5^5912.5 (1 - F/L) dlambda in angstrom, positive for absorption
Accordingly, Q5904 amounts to 2.0 angstrom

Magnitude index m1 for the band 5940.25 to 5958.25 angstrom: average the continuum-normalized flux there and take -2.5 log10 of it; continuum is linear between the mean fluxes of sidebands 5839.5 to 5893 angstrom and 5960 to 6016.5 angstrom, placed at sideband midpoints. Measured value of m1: 0.02 mag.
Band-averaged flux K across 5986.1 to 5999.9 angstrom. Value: 3.2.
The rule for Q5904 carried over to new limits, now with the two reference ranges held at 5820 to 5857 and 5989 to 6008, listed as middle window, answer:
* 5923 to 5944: 0.54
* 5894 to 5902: 1.19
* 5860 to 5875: 0.85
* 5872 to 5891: 2.37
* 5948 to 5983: 1.12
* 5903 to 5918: 1.04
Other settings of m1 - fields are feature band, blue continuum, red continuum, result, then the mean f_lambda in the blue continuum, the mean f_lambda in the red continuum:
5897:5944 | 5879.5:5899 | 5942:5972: -0.07 mag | 2.67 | 3.11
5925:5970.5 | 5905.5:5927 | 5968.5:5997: 0.00 mag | 3.13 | 3.13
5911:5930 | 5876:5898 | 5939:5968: -0.09 mag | 2.73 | 3.11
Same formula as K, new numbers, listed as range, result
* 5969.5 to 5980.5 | 3.06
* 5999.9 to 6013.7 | 3.21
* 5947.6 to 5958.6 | 3.13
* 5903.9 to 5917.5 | 3.01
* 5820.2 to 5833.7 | 3.24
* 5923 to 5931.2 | 3.25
